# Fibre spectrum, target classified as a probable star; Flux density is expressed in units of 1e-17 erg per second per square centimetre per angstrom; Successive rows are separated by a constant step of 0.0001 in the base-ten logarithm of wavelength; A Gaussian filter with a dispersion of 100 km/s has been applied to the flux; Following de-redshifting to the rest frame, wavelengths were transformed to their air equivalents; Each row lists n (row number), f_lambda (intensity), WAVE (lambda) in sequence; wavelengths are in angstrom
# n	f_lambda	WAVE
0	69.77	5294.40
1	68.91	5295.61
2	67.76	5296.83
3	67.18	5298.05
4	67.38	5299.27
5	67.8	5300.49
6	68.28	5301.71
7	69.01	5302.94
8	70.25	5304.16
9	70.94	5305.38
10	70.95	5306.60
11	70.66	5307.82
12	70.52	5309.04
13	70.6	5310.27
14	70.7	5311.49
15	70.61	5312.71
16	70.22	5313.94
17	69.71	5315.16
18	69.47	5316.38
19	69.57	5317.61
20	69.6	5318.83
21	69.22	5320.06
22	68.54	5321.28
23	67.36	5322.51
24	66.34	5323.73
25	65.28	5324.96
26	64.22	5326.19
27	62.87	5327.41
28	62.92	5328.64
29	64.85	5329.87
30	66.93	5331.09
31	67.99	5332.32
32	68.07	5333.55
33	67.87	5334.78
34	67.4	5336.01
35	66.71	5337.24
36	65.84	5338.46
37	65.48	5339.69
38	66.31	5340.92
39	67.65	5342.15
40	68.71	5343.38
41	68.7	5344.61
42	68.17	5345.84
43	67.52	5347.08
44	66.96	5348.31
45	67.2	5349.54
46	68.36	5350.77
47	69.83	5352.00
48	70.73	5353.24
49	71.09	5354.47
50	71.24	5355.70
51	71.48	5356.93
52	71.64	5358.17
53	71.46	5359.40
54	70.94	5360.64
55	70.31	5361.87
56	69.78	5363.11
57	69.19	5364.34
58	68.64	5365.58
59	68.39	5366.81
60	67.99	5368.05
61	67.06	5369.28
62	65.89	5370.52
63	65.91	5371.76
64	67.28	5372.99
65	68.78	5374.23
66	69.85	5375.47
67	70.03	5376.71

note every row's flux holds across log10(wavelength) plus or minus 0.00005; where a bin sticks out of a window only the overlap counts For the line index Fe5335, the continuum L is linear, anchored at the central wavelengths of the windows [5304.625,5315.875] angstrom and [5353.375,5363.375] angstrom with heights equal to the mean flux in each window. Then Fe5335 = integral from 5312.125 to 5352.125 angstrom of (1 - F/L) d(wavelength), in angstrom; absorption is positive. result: 1.9 angstrom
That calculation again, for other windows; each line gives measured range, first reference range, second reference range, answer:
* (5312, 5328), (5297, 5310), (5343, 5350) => 0.2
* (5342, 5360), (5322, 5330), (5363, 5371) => -0.7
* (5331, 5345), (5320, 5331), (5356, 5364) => 0.1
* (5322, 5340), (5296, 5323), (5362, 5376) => 0.8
